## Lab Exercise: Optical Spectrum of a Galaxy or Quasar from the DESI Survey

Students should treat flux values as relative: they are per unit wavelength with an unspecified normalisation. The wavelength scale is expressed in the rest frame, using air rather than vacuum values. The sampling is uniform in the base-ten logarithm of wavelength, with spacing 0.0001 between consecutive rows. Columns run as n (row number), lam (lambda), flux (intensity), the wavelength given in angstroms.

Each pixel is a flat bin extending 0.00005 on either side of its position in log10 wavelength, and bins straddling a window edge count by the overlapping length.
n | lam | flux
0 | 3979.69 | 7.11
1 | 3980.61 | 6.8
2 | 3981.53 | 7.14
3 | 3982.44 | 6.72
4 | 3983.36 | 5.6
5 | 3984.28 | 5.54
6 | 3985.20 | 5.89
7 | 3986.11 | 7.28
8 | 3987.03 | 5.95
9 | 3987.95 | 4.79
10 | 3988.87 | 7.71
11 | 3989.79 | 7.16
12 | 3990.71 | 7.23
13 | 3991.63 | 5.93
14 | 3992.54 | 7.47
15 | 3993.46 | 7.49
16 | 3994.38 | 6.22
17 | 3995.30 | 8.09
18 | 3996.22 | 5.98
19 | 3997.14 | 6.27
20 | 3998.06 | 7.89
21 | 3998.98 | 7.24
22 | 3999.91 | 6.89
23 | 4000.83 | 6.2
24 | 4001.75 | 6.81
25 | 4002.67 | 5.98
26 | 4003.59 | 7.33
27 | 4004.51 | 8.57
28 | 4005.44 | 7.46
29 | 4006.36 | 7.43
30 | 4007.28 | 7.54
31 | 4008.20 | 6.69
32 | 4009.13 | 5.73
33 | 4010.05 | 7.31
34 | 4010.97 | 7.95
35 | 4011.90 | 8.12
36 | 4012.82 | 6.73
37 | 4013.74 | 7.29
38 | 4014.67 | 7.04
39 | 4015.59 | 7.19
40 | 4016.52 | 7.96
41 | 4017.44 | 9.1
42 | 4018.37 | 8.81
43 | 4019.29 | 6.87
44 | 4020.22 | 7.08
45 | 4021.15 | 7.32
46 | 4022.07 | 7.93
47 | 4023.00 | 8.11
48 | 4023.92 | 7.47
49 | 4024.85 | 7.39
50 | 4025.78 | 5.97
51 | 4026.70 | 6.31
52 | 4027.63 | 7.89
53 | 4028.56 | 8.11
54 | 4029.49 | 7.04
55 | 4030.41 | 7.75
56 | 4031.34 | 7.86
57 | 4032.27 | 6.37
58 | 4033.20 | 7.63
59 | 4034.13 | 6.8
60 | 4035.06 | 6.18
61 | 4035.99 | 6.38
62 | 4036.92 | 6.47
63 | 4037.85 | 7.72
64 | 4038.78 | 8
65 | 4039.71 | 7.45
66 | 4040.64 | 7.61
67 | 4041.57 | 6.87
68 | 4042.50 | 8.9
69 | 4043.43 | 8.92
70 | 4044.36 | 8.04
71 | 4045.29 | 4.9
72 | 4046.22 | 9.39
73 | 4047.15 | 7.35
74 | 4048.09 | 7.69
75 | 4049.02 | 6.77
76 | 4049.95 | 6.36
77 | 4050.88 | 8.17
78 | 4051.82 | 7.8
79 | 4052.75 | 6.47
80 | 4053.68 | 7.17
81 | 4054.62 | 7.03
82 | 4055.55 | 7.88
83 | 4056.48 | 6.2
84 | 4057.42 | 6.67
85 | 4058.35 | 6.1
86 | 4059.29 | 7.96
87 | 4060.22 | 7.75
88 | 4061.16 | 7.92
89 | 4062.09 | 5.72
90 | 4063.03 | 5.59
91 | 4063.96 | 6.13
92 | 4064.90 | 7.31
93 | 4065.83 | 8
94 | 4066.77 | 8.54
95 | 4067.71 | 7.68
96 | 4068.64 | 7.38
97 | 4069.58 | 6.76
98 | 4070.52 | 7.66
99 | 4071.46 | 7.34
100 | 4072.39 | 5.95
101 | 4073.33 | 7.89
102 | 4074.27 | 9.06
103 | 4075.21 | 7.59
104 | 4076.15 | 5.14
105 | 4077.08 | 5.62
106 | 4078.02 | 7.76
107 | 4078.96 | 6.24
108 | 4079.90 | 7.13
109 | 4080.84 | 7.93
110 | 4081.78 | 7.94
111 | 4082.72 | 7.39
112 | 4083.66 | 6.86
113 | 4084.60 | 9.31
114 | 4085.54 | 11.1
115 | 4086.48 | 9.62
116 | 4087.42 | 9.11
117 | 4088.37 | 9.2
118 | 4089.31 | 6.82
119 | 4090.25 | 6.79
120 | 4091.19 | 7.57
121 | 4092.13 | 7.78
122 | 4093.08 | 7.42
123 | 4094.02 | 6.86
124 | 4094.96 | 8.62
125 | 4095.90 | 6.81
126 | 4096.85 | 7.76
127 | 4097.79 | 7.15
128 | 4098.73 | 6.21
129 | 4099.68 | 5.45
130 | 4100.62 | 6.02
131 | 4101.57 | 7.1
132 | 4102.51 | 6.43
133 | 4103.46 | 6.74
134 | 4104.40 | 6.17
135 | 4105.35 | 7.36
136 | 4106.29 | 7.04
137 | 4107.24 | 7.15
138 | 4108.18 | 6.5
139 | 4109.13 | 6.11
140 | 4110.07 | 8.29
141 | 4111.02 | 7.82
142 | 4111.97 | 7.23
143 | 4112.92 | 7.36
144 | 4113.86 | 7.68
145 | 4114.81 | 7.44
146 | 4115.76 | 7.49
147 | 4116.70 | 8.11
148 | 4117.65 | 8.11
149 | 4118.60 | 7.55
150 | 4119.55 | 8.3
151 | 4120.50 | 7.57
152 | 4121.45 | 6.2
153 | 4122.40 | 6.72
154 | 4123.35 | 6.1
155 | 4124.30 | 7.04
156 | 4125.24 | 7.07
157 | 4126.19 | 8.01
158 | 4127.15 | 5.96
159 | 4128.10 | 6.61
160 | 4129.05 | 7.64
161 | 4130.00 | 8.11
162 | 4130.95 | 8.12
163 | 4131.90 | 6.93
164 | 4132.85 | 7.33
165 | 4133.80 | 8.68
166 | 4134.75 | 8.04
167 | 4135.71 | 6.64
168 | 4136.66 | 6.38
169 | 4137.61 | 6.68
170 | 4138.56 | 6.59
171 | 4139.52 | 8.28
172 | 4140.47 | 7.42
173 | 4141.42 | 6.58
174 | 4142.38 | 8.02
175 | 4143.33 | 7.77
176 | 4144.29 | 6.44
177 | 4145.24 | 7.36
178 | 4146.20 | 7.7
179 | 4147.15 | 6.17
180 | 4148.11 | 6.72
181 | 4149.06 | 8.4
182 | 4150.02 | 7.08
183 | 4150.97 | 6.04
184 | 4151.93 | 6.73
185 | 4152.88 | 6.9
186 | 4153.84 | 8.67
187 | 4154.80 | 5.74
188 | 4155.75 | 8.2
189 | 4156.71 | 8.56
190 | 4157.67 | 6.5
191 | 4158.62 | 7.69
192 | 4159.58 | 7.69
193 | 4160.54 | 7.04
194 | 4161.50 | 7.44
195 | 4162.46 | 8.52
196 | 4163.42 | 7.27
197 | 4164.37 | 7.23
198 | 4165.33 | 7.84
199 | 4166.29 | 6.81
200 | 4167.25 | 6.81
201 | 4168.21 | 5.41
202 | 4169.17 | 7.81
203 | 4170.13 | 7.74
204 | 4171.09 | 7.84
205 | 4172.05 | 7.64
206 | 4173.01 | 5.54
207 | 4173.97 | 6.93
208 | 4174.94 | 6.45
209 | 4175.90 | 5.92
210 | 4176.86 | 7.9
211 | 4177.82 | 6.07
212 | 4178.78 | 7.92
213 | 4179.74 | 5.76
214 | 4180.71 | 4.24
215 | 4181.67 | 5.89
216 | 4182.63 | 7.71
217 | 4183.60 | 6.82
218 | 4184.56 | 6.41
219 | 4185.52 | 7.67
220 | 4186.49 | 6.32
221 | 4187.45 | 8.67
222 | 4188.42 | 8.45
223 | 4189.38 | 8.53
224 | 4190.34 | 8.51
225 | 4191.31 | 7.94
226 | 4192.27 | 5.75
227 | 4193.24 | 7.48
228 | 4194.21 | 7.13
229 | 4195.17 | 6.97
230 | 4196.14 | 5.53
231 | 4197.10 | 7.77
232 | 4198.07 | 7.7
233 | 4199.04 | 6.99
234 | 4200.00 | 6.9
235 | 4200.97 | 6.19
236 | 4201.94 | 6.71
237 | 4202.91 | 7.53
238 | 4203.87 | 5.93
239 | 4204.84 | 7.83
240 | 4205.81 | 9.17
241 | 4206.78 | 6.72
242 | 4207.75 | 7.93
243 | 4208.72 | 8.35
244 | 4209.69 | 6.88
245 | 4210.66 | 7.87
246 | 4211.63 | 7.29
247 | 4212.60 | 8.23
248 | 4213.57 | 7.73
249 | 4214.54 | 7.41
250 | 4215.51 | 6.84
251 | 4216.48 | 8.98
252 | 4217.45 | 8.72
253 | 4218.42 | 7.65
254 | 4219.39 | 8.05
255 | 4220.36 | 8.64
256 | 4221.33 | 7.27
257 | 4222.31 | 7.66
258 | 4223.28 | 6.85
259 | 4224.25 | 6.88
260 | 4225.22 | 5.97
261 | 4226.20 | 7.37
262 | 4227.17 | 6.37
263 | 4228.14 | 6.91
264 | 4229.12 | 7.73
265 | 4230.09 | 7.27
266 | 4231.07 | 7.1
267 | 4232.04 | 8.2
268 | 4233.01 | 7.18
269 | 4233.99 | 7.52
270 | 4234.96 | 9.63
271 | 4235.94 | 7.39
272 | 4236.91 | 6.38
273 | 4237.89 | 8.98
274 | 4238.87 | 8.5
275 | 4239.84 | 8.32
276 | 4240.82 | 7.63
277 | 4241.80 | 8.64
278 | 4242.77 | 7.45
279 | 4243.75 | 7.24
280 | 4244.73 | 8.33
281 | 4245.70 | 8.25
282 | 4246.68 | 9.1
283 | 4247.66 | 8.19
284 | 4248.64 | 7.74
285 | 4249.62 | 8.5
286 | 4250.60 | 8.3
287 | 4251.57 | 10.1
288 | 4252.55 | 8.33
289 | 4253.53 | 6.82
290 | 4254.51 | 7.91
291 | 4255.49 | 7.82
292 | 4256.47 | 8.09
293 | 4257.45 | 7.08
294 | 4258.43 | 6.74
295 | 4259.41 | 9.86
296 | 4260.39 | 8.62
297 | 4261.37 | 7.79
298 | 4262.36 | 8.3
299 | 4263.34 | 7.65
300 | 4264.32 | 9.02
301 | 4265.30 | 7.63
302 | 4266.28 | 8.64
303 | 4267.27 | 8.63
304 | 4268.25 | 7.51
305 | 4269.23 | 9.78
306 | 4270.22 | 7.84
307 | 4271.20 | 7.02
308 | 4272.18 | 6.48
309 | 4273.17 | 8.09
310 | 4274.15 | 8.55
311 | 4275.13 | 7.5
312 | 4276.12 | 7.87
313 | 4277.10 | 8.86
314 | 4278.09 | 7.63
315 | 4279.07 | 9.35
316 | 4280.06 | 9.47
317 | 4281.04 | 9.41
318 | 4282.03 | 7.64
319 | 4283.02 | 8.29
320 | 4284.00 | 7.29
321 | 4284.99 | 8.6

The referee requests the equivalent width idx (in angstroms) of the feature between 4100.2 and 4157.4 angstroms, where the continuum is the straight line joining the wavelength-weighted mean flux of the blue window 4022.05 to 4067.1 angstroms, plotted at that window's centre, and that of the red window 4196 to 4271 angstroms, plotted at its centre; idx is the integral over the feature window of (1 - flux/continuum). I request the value 2.08 angstroms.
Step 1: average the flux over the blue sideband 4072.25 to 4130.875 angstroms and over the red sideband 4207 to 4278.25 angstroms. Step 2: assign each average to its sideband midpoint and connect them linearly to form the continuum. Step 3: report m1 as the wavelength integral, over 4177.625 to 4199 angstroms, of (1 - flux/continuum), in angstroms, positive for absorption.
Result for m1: 1.70 angstroms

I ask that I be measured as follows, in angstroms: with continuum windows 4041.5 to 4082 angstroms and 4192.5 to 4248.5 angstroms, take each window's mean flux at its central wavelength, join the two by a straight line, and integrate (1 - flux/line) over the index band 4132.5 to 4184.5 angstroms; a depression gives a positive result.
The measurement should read 2.4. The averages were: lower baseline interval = 7.24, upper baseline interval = 7.56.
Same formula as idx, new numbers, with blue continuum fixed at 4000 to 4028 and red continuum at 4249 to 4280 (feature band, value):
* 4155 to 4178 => 1.84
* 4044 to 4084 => 1.68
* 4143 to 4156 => 1.10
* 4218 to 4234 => 1.40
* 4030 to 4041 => 0.31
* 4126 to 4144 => 0.89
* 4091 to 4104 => 1.06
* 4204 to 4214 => 0.30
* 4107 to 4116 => 0.39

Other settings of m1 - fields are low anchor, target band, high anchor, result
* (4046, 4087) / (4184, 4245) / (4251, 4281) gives 3.5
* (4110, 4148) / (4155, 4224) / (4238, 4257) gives 4.2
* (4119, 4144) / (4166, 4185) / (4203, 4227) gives 1.9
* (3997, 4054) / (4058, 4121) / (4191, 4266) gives 0.6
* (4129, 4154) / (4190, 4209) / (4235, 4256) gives 1.3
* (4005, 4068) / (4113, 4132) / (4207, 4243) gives 0.3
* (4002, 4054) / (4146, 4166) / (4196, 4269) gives 0.8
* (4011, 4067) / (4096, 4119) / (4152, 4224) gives 0.7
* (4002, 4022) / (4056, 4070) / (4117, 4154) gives 0.6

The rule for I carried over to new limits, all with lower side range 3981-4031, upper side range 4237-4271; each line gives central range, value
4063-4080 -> 0.58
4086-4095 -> -0.59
